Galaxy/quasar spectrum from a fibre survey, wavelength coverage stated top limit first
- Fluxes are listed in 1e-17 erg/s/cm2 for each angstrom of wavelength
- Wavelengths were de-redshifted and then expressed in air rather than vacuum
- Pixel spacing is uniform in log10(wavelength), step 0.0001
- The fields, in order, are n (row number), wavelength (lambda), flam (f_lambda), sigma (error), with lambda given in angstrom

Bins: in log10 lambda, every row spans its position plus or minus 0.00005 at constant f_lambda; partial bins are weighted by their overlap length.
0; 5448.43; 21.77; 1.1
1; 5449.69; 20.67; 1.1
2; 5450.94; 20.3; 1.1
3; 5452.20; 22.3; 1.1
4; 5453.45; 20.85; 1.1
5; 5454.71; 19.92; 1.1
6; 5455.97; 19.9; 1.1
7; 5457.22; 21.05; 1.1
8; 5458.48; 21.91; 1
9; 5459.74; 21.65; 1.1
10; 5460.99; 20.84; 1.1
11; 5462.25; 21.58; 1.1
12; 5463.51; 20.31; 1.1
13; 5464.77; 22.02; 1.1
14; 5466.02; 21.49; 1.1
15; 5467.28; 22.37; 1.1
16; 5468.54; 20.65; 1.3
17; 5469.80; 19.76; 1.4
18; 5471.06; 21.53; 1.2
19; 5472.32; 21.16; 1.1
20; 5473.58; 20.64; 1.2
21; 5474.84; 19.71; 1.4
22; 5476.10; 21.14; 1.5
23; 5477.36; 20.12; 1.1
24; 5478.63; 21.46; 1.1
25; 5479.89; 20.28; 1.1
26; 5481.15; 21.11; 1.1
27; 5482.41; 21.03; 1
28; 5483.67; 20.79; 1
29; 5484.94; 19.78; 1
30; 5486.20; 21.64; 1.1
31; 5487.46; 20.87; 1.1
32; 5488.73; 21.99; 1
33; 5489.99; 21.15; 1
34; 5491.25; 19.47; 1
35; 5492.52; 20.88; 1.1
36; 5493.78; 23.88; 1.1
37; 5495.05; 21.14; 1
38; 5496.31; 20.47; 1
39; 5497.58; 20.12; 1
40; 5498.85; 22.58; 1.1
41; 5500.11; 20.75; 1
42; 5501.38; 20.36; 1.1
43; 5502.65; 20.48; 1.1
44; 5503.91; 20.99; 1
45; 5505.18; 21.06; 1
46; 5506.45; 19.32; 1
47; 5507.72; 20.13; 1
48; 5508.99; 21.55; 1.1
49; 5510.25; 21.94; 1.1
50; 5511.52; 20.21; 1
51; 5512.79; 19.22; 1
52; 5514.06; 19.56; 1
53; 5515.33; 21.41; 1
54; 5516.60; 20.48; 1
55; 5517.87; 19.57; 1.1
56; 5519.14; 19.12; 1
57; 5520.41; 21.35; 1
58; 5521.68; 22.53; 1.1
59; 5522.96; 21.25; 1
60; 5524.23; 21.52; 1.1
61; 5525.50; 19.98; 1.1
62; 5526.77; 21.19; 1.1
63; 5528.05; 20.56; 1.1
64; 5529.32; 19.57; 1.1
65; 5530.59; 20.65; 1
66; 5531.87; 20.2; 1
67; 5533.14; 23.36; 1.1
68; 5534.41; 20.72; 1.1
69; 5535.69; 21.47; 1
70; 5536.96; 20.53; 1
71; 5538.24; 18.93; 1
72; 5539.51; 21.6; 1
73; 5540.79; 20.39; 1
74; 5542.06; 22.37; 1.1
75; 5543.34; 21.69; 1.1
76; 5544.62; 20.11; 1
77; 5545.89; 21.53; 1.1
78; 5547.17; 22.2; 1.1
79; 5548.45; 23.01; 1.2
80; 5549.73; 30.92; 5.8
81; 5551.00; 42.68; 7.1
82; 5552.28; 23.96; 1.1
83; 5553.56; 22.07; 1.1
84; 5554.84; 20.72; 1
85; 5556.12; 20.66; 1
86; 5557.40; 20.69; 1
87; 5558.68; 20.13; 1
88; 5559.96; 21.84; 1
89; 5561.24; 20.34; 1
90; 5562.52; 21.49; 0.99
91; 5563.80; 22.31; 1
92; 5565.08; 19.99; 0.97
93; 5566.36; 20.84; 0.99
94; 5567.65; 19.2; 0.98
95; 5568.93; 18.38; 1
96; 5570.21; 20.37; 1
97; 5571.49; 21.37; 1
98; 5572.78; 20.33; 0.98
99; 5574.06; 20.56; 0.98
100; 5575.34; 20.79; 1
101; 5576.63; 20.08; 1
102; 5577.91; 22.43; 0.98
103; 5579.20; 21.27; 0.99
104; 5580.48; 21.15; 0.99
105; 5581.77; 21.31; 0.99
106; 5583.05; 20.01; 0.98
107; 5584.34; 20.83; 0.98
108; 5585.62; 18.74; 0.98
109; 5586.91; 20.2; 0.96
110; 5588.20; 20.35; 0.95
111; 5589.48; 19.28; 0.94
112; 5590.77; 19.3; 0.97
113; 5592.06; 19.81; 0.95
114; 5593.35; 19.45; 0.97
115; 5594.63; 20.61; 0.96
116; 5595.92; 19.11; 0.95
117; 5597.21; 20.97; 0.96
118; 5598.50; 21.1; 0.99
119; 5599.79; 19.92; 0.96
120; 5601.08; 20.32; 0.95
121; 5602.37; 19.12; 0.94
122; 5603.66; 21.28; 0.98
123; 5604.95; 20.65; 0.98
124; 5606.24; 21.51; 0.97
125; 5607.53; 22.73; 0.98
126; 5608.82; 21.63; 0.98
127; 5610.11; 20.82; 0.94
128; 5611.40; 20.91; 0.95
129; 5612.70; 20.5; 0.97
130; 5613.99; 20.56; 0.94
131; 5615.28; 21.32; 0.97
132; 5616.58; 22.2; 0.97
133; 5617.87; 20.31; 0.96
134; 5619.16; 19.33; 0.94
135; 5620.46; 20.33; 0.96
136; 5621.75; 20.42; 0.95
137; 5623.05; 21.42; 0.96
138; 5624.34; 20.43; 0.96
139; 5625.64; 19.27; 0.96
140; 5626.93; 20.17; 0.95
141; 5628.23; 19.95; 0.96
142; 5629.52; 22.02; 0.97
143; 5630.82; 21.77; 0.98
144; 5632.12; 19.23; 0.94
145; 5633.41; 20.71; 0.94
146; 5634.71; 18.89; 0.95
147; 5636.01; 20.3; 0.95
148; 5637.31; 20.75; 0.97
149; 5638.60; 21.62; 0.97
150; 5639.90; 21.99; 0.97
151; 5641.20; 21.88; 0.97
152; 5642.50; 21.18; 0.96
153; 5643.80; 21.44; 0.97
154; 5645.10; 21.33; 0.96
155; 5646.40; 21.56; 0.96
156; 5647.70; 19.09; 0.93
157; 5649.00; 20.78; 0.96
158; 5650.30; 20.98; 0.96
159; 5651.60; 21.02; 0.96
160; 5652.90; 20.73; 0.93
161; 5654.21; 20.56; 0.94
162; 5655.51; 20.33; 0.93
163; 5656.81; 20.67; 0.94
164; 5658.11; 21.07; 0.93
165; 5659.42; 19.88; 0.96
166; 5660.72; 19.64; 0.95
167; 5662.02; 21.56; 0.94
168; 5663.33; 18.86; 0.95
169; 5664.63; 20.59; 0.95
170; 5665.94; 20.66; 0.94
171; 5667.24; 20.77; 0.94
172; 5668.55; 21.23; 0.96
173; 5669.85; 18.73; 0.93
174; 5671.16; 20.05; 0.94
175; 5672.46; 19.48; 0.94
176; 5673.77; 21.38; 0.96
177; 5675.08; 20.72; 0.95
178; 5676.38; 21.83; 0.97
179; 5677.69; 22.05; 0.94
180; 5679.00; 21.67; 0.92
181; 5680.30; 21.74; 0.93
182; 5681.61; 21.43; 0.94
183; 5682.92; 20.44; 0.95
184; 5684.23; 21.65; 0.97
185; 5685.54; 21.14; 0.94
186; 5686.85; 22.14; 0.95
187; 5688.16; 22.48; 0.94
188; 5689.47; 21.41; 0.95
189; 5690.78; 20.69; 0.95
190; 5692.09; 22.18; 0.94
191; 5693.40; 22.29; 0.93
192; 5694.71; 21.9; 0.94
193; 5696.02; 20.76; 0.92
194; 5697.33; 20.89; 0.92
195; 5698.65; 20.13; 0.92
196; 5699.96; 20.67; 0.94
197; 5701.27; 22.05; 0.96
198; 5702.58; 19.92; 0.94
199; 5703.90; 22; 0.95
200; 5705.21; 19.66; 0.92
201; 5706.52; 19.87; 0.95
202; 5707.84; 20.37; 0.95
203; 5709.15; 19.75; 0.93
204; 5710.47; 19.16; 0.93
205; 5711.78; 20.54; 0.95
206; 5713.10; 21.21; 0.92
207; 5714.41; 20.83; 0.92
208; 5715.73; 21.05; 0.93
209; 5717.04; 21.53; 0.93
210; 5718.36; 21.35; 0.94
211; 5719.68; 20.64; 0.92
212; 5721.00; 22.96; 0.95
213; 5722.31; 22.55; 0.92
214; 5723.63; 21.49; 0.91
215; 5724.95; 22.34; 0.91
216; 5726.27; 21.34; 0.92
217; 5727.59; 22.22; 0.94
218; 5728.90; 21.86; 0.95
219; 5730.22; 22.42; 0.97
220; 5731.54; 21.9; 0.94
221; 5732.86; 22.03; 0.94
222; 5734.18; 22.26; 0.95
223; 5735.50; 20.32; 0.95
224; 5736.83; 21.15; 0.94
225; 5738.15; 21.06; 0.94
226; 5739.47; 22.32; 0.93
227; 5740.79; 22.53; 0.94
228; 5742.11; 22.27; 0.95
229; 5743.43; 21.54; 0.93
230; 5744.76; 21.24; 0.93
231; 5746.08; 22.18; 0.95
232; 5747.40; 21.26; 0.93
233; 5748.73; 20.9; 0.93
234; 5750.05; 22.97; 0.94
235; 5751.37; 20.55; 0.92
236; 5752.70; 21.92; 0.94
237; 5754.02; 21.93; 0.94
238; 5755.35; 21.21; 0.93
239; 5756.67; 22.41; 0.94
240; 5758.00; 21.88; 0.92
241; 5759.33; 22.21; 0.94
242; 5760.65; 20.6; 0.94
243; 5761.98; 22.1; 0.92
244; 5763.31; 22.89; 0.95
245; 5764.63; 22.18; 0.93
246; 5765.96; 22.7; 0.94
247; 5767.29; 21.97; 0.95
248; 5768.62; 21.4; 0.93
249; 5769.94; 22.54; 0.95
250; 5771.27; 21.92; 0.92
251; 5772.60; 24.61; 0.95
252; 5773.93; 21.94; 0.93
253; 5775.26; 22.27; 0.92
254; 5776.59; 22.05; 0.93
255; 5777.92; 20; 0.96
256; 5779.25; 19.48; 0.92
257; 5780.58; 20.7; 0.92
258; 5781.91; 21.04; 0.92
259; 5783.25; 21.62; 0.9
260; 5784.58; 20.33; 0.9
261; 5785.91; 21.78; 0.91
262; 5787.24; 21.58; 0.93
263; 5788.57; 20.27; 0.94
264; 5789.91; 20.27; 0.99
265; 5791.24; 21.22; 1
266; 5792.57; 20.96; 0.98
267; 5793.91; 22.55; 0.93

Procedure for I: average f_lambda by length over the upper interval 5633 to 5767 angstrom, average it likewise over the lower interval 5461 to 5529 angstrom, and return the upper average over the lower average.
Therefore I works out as 1.02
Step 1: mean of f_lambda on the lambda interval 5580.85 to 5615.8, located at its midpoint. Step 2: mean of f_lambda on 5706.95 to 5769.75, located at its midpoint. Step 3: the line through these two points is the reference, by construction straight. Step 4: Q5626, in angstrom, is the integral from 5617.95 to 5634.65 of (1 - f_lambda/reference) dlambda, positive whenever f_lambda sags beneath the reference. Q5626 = 0.26 angstrom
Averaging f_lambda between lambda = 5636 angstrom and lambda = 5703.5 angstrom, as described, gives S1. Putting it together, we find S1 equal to 21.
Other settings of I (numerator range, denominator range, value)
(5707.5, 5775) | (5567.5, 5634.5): 1.06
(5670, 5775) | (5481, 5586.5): 1.01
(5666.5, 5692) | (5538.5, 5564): 0.92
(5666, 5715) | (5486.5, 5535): 1.01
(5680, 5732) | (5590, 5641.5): 1.03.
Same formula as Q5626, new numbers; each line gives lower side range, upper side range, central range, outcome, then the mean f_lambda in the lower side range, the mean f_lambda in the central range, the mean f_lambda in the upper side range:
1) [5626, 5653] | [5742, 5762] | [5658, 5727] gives 0.7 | 20.8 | 21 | 21.7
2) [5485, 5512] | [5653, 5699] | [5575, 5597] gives 0.7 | 21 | 20.3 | 20.9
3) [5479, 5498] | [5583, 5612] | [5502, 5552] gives -2.2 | 21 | 21.7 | 20.4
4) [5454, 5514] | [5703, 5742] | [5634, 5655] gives 0.3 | 20.9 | 20.9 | 21.3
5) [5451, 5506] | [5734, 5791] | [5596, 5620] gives 0.5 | 21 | 20.8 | 21.6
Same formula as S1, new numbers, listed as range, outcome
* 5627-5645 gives 20.9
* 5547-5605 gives 21.3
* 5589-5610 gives 20.4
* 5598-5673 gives 20.6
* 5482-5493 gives 20.8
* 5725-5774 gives 21.9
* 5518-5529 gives 20.8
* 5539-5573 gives 22.3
